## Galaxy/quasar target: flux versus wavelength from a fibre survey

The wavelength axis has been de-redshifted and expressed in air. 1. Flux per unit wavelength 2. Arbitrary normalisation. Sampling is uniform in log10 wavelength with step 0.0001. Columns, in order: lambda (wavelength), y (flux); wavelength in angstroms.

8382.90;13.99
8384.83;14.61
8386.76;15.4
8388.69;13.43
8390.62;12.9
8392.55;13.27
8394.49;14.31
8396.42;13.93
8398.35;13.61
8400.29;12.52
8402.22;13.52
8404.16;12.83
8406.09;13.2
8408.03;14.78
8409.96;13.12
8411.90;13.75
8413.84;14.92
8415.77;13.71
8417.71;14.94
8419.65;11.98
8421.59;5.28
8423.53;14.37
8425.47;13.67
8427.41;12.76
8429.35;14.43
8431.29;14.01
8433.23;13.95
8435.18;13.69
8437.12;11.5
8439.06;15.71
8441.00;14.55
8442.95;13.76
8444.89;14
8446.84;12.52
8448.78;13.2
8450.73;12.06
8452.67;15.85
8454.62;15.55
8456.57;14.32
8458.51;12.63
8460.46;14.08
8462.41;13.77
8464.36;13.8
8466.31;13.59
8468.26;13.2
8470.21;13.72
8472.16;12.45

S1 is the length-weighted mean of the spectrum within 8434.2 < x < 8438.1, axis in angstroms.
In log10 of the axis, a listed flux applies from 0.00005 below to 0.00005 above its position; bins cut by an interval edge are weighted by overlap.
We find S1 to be 12.6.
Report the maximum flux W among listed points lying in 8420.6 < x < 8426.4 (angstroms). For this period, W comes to 14.37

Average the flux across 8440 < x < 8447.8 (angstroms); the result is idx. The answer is 13.7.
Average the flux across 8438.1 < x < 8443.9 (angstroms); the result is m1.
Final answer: 14.7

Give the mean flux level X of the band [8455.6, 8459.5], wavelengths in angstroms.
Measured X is 13.5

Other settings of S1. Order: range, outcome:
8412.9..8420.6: 13.9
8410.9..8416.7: 14.1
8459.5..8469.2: 13.7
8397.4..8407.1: 13.1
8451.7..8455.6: 15.7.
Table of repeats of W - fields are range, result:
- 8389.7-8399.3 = 14.31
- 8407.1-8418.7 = 14.94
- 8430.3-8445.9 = 15.71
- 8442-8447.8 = 14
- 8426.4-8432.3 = 14.43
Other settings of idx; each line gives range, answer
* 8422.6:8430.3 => 13.8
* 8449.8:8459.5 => 14.1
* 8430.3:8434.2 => 14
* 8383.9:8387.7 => 15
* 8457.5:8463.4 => 13.5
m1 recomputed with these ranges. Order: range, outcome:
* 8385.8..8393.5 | 13.8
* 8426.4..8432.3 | 13.7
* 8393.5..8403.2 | 13.6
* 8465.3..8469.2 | 13.4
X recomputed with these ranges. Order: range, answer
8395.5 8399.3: 13.8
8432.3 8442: 13.9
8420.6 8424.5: 9.83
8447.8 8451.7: 12.6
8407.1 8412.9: 13.9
